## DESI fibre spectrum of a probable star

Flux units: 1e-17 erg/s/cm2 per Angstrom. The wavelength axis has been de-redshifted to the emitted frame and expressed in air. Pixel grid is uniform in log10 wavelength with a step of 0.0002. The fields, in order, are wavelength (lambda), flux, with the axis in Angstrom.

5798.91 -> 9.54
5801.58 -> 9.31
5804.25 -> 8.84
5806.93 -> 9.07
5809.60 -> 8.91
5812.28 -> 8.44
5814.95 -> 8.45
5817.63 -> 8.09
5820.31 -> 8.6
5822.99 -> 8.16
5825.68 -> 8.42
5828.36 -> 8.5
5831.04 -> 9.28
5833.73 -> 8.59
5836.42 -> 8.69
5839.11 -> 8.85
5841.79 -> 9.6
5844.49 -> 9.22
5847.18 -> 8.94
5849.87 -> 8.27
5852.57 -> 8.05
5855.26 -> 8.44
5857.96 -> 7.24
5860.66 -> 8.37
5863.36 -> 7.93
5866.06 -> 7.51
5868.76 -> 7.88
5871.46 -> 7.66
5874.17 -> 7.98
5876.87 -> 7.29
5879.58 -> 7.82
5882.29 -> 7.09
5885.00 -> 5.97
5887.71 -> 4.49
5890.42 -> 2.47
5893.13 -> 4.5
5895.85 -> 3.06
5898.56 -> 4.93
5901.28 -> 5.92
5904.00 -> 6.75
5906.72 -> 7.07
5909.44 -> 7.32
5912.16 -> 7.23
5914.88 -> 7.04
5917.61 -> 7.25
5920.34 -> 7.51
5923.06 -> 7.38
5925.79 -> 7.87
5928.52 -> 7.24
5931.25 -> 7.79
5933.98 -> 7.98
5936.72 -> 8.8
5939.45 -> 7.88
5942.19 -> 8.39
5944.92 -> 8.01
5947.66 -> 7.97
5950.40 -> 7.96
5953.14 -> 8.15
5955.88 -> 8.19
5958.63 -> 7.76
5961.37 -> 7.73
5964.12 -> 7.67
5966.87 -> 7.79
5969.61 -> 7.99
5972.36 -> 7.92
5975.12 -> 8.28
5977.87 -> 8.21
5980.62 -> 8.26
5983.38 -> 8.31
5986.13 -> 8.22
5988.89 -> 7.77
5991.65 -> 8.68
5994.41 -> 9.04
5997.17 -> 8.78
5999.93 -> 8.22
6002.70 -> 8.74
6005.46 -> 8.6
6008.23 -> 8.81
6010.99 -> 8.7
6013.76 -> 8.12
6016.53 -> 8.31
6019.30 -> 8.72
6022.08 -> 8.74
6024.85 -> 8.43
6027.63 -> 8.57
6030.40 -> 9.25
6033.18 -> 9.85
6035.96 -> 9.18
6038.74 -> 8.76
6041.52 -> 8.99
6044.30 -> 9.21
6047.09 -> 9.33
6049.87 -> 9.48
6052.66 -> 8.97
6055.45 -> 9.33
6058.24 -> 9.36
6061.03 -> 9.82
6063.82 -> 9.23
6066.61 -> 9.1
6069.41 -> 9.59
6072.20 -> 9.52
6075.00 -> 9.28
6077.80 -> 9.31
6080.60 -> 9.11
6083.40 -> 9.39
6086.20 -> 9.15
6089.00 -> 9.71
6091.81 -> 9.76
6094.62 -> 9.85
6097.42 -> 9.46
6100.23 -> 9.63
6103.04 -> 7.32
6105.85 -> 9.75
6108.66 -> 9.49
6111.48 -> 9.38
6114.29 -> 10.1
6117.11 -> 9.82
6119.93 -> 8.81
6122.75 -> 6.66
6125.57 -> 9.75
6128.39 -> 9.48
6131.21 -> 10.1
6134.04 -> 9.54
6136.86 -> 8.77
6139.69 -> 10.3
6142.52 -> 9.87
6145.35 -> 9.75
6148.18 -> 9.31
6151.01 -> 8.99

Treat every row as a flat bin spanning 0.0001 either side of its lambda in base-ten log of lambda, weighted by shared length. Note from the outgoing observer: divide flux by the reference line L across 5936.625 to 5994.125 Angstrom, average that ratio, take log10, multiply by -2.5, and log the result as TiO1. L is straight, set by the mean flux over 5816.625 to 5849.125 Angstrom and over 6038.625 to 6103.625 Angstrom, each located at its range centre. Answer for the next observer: 0.12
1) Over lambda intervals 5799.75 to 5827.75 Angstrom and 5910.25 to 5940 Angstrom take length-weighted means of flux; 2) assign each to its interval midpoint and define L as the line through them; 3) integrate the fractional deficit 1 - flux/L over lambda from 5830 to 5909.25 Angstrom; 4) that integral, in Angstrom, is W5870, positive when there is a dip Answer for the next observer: 9.11 Angstrom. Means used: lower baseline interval 8.64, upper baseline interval 7.62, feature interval 7.22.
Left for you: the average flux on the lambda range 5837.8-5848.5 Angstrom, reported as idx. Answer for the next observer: 9.16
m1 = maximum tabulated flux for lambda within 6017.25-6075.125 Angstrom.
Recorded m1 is 9.85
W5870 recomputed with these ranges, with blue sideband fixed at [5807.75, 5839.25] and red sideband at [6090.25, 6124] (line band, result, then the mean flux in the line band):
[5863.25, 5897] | 9.54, 6.24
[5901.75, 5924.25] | 4.18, 7.14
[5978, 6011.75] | 1.69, 8.5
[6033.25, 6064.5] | -0.73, 9.27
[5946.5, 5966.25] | 2.11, 7.91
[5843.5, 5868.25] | 1.30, 8.19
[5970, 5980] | 0.86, 8.13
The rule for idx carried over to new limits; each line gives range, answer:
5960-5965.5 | 7.69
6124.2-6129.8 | 9.62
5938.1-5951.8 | 8.04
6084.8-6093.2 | 9.54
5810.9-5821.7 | 8.4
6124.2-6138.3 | 9.53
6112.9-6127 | 9.02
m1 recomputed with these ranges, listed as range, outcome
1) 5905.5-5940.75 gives 8.8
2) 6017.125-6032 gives 9.25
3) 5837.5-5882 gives 9.6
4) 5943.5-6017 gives 9.04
